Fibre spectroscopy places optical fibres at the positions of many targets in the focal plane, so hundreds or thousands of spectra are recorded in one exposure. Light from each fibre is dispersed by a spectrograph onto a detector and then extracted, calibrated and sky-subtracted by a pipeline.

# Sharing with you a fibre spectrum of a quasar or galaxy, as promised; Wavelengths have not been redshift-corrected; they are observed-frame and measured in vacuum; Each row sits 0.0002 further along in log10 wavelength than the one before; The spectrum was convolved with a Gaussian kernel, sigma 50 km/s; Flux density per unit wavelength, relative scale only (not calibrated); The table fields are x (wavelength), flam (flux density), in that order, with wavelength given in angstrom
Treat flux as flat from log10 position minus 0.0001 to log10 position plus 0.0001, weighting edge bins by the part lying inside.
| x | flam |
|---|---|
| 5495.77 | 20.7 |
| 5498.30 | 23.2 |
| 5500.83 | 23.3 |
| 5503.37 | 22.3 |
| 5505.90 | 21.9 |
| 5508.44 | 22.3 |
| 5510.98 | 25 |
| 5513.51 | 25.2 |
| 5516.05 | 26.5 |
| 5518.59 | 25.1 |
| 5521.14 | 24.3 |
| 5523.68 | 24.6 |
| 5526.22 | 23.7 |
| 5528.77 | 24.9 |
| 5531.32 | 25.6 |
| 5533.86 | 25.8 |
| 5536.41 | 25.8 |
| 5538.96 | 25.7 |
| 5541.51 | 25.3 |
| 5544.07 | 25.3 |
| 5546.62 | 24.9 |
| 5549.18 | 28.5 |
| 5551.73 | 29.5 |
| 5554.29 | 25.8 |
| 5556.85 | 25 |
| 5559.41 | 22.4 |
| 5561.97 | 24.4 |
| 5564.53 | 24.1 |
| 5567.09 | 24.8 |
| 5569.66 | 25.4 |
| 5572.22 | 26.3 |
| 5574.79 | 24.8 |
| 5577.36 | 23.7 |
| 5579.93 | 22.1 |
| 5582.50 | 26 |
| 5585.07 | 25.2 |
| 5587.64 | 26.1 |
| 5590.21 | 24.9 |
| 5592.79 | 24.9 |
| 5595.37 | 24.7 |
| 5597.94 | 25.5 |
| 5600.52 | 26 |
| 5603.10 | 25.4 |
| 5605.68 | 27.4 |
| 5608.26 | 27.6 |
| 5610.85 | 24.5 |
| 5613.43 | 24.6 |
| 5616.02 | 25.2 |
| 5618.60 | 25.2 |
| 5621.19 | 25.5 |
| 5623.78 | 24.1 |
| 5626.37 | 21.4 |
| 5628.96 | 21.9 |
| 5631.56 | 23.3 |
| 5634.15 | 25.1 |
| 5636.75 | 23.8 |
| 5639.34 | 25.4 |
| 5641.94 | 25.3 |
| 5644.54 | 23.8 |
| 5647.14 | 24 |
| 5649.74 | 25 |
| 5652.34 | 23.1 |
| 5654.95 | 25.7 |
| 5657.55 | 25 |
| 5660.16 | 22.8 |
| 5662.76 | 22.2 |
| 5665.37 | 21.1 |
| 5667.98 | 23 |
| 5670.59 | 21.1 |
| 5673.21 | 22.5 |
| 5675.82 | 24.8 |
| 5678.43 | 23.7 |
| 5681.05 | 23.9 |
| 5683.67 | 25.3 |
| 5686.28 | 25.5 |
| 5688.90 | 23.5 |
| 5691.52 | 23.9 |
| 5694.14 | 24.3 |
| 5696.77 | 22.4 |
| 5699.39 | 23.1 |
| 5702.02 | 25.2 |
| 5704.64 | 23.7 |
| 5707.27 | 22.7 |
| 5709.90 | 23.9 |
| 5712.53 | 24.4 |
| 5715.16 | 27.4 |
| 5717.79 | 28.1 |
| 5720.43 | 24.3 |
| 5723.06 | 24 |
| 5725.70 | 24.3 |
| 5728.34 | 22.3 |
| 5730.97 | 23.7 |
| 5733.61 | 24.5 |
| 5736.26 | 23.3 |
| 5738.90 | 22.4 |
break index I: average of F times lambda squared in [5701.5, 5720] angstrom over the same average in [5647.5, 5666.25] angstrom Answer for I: 1.08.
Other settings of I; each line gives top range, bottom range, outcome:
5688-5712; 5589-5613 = 0.96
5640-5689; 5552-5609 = 0.97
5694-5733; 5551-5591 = 1.02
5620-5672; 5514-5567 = 0.97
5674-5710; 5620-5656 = 1.01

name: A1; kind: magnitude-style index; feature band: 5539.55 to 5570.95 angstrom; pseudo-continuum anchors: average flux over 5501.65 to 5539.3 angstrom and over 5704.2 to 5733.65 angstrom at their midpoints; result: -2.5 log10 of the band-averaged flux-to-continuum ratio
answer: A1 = -0.04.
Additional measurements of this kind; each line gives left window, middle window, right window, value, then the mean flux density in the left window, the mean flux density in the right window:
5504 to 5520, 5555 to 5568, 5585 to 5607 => 0.04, 24.3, 25.6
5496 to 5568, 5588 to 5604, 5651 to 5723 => -0.04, 24.8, 24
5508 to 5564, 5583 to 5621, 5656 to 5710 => -0.05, 25.3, 23.5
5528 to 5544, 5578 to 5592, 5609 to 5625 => 0.02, 25.5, 24.9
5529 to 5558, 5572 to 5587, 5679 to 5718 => 0.05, 26.1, 24.4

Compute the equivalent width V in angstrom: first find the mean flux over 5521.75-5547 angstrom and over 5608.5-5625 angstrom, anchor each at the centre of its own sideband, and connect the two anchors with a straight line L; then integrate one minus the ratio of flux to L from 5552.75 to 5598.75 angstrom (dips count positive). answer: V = 0.52 angstrom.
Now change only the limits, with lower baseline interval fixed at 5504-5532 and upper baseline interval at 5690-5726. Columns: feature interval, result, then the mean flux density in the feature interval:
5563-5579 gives -0.3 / 24.8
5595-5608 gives -0.9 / 26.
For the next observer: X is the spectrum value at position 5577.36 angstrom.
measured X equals 23.7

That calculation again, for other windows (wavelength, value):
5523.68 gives 24.6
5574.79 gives 24.8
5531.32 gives 25.6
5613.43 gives 24.6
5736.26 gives 23.3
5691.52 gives 23.9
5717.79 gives 28.1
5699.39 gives 23.1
